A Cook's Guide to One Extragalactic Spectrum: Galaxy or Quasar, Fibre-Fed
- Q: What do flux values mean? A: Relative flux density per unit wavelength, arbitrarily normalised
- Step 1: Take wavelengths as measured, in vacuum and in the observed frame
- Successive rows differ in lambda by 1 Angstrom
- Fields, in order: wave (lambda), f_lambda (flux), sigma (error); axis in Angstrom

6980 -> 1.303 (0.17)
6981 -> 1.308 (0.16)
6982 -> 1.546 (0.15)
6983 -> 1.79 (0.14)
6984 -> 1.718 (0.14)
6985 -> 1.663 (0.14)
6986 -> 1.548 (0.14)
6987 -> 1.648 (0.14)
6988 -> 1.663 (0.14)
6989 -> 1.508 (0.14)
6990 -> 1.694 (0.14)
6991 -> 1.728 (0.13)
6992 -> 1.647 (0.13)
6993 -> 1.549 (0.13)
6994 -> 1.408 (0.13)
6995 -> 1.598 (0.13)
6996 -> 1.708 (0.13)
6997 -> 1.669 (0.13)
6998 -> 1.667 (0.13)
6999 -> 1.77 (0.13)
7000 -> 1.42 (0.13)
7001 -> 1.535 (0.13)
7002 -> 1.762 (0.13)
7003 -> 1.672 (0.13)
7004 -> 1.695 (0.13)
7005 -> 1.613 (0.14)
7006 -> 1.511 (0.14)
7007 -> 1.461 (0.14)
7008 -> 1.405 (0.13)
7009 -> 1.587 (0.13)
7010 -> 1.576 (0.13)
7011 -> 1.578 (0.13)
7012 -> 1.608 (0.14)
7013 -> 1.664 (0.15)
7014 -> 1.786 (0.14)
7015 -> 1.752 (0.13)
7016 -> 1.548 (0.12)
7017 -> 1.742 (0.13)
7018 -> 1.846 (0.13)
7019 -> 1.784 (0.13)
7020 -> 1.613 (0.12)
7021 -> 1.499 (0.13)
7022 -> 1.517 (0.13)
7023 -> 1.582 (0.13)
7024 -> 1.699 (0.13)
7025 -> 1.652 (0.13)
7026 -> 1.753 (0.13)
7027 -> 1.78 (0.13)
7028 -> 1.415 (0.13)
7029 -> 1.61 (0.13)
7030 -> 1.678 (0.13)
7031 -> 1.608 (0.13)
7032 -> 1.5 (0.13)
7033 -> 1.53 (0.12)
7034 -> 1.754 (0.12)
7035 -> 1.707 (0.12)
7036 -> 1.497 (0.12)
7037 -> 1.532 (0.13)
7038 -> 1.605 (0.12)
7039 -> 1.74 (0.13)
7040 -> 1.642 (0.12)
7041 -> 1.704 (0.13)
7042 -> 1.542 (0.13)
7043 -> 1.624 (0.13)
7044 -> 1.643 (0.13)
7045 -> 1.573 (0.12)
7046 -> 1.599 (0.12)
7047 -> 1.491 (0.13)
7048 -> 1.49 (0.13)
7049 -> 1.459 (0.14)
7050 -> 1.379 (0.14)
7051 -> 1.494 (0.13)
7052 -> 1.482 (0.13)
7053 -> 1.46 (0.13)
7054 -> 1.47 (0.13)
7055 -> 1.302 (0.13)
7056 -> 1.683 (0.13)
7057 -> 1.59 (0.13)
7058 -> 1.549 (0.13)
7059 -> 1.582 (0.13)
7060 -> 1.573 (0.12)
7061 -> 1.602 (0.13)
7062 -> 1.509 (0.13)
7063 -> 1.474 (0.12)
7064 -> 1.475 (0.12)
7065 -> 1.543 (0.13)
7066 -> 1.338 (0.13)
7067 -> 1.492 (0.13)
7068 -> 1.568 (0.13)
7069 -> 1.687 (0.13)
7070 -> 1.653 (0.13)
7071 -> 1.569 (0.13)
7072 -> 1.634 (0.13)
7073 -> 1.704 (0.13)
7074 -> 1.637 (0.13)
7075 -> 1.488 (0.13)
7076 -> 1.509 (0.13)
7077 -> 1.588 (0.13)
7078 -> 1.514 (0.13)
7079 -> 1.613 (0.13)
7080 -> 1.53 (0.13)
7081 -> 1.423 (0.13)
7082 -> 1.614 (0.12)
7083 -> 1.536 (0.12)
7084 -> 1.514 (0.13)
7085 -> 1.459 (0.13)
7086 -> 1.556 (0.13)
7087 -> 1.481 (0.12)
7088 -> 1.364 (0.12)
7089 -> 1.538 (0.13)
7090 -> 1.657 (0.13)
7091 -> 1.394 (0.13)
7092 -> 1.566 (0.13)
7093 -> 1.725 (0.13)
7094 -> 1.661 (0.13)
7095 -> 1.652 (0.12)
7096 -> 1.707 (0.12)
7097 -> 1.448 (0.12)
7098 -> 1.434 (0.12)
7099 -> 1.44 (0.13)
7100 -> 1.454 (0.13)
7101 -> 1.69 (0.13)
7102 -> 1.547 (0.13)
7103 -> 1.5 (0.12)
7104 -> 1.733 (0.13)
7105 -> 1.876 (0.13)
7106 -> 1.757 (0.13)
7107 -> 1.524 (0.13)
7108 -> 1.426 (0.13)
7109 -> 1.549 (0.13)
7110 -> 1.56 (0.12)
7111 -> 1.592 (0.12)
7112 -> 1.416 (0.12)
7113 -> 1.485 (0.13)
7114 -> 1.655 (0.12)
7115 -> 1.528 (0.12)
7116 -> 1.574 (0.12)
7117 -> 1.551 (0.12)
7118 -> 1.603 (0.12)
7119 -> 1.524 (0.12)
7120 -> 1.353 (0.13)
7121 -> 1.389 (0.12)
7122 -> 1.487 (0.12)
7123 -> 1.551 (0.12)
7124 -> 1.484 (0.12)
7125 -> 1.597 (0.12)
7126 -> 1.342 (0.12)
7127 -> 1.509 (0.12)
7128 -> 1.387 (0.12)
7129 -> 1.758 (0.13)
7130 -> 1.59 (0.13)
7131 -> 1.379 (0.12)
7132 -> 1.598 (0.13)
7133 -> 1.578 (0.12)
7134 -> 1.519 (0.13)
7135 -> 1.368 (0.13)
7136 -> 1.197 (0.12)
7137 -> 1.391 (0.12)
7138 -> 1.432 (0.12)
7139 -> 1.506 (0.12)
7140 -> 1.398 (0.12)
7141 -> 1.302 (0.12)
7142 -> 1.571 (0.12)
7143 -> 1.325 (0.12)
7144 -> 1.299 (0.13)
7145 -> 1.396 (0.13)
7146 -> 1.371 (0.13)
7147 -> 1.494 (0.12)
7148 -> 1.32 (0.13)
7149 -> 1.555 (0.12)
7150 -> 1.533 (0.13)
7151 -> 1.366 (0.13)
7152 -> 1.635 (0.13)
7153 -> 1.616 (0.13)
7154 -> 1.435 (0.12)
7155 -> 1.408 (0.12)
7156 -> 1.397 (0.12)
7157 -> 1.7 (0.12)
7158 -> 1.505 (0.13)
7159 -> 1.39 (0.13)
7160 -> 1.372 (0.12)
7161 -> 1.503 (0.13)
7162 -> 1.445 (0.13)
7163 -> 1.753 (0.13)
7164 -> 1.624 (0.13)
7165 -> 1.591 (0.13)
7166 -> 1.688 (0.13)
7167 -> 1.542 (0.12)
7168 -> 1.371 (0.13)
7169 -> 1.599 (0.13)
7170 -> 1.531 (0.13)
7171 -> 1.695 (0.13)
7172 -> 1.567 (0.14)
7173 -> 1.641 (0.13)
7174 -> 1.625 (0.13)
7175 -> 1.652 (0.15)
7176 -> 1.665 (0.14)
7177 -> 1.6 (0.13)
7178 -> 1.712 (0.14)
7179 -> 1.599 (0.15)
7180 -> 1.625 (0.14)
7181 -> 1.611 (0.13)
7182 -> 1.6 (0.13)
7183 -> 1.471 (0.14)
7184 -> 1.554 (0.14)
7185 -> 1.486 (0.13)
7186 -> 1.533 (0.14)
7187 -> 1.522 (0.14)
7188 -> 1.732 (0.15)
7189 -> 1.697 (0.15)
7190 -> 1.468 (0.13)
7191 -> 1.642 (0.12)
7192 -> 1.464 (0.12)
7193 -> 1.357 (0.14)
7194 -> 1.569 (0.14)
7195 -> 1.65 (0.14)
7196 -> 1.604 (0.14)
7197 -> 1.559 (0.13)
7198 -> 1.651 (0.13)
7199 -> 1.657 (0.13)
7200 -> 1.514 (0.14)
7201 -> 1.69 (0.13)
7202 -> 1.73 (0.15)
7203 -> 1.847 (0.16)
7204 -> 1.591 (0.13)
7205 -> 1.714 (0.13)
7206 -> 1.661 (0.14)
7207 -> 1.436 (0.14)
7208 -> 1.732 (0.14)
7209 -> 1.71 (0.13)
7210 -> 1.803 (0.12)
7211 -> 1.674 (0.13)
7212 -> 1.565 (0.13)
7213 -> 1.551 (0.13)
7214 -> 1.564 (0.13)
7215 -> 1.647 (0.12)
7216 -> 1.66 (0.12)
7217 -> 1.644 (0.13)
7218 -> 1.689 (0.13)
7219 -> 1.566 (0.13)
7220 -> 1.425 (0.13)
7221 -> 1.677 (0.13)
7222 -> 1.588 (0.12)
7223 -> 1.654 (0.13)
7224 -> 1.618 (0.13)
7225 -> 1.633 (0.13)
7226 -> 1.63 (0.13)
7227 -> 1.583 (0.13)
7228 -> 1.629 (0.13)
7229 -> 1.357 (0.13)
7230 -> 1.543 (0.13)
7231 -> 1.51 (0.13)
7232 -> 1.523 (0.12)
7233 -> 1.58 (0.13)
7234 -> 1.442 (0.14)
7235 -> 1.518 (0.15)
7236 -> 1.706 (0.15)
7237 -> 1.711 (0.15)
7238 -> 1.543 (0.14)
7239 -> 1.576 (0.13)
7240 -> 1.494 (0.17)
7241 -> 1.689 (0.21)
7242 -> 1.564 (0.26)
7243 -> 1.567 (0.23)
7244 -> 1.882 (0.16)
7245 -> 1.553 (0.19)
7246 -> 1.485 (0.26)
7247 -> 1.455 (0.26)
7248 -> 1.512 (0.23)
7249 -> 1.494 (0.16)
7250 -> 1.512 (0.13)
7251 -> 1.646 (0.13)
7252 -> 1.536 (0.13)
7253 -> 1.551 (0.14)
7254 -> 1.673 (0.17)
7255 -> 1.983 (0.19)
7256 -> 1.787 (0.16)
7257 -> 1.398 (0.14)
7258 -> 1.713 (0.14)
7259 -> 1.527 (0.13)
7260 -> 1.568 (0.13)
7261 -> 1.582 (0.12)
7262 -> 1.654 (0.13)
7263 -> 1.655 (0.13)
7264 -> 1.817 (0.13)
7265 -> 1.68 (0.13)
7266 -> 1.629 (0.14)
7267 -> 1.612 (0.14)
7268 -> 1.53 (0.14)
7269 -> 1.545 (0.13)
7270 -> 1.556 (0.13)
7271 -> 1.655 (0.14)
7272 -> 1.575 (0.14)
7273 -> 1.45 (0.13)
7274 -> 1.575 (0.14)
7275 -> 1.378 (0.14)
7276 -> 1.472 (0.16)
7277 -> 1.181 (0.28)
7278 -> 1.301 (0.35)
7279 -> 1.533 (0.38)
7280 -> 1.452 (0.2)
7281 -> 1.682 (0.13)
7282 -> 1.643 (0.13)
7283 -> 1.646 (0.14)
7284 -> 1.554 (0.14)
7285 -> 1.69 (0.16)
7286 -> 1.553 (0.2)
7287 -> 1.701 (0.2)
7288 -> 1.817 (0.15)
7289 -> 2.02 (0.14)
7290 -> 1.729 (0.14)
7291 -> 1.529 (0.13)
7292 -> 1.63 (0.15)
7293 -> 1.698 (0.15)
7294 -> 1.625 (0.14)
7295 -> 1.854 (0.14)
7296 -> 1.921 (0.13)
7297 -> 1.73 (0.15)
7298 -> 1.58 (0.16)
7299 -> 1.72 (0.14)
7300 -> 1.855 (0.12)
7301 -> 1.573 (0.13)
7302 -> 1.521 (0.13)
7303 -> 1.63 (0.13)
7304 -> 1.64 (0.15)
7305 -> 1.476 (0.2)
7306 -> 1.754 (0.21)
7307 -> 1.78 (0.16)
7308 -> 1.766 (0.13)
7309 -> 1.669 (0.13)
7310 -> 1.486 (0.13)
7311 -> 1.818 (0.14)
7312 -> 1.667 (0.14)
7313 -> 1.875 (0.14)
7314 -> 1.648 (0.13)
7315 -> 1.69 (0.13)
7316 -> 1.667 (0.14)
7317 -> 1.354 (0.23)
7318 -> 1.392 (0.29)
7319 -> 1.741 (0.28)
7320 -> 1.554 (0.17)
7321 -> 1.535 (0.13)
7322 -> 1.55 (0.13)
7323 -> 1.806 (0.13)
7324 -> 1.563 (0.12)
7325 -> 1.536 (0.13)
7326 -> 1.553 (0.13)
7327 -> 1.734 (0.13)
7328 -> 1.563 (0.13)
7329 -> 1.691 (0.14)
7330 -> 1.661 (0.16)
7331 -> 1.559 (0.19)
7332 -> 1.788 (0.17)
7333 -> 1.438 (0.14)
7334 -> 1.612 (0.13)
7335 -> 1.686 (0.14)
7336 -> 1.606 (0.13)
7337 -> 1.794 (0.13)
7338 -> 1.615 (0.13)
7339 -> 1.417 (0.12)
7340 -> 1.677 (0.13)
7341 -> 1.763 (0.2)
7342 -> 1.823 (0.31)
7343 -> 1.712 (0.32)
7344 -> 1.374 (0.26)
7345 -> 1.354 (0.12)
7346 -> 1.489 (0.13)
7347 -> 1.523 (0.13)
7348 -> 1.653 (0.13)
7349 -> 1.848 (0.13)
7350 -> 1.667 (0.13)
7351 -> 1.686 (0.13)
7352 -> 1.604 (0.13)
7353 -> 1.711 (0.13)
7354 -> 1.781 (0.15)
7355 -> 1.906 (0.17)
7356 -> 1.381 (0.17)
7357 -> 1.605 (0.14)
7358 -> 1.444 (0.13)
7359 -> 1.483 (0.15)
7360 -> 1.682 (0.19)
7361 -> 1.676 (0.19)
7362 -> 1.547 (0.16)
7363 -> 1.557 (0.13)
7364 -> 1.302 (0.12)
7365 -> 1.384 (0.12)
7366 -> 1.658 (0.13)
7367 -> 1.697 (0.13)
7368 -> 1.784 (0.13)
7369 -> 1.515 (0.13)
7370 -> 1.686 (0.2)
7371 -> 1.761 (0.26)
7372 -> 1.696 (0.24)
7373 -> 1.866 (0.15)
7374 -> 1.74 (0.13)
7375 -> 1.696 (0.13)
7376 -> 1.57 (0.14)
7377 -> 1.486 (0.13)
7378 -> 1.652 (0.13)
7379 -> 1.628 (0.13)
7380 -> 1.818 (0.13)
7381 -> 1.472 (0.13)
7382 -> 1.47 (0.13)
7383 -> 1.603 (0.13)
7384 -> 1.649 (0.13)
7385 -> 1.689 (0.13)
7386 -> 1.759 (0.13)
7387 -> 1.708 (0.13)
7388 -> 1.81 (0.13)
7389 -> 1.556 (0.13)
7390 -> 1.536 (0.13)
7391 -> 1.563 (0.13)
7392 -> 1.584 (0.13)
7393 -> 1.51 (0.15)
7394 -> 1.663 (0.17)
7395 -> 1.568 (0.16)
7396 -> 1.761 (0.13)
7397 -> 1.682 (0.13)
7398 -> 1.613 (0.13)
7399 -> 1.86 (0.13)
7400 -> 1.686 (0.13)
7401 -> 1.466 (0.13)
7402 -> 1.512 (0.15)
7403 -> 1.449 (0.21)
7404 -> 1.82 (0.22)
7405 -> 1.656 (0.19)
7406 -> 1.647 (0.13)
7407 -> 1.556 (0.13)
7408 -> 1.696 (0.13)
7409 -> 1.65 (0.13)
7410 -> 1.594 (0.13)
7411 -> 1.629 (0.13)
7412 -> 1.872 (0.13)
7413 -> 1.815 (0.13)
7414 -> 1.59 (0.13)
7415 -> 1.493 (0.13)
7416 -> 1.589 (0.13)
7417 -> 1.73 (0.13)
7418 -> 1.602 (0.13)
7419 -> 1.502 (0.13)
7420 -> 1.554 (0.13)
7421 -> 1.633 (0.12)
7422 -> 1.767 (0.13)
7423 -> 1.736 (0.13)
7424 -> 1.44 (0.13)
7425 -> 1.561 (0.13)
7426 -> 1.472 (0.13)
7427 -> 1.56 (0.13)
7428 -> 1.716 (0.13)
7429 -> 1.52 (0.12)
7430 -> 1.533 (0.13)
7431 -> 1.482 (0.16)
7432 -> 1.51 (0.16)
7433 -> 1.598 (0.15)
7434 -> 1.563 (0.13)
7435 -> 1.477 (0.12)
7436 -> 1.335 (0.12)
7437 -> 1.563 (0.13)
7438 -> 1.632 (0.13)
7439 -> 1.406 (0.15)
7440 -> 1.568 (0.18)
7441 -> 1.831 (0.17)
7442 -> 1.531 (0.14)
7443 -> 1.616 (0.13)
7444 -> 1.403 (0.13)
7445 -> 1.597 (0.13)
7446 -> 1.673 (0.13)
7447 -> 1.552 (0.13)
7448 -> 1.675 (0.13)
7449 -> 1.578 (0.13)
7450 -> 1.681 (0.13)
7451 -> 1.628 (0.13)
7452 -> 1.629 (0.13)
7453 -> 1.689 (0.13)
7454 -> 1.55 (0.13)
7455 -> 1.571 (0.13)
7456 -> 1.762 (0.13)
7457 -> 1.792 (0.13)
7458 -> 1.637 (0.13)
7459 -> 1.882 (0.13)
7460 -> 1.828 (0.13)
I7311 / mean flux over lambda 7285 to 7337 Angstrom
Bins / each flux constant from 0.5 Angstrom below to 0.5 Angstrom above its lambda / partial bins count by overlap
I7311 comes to 1.66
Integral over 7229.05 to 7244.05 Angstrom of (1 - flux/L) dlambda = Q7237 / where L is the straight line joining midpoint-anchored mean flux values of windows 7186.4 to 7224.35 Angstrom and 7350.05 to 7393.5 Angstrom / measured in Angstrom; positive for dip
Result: 0.43 Angstrom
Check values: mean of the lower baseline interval 1.62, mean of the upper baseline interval 1.63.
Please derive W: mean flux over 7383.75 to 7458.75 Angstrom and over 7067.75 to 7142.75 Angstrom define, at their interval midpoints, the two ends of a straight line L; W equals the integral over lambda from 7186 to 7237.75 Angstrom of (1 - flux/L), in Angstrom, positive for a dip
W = -1.4 Angstrom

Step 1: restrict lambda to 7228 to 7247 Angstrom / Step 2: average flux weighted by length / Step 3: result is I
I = 1.57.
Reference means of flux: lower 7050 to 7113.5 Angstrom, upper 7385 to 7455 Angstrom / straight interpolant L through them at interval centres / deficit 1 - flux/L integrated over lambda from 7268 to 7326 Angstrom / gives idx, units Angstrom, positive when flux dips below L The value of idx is -1.3 Angstrom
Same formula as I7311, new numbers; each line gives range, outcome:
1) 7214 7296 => 1.6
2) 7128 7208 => 1.54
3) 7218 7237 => 1.57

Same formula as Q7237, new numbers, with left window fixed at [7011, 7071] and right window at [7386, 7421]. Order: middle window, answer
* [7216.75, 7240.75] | 0.5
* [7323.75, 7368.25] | 0.4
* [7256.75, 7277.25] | 0.6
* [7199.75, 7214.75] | -0.4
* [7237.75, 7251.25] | 0.4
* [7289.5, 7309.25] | -0.8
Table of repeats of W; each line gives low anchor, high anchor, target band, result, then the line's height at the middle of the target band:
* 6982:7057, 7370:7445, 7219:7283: 1.4 Angstrom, 1.61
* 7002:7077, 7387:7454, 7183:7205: 0.0 Angstrom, 1.59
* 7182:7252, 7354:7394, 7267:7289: 0.6 Angstrom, 1.6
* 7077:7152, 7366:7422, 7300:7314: -0.6 Angstrom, 1.6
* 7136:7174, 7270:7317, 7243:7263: -0.2 Angstrom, 1.59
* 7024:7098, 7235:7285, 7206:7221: -0.4 Angstrom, 1.58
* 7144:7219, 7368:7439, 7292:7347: -1.2 Angstrom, 1.6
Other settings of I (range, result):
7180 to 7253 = 1.59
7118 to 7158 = 1.47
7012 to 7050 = 1.62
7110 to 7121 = 1.52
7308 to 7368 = 1.62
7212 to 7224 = 1.6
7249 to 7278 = 1.58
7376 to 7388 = 1.64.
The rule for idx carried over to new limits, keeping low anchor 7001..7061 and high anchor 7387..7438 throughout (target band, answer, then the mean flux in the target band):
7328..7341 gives -0.22 Angstrom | 1.63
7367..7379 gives -0.53 Angstrom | 1.68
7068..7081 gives 0.09 Angstrom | 1.59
